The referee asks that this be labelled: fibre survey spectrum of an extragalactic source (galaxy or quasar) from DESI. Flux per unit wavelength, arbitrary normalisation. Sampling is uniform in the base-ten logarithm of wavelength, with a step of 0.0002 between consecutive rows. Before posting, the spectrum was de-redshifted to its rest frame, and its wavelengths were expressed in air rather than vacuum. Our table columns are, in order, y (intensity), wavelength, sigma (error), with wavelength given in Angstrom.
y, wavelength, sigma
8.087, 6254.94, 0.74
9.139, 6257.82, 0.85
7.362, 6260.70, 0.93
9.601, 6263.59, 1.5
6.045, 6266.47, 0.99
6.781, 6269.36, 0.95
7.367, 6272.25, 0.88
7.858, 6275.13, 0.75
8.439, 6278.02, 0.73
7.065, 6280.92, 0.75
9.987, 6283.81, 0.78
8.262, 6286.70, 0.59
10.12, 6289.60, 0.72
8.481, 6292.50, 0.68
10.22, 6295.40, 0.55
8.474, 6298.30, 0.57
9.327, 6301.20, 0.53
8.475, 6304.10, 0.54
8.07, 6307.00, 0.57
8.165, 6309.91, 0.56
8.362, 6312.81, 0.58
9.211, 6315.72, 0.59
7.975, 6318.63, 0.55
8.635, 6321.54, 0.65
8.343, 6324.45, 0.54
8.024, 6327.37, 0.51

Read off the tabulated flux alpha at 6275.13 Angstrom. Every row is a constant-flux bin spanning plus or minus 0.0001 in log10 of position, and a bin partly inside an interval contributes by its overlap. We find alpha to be 7.858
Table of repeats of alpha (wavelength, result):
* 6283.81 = 9.987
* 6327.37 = 8.024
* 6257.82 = 9.139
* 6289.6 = 10.12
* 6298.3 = 8.474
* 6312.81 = 8.362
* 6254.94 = 8.087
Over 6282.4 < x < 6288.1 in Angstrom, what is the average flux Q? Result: 9.13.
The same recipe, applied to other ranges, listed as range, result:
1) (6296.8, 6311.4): 8.51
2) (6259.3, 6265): 8.47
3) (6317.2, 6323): 8.31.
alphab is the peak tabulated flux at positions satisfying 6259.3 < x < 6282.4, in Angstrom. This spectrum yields 9.601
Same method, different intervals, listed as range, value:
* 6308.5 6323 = 9.211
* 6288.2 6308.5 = 10.22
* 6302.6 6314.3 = 8.475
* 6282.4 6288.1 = 9.987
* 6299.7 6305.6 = 9.327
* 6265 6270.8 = 6.781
